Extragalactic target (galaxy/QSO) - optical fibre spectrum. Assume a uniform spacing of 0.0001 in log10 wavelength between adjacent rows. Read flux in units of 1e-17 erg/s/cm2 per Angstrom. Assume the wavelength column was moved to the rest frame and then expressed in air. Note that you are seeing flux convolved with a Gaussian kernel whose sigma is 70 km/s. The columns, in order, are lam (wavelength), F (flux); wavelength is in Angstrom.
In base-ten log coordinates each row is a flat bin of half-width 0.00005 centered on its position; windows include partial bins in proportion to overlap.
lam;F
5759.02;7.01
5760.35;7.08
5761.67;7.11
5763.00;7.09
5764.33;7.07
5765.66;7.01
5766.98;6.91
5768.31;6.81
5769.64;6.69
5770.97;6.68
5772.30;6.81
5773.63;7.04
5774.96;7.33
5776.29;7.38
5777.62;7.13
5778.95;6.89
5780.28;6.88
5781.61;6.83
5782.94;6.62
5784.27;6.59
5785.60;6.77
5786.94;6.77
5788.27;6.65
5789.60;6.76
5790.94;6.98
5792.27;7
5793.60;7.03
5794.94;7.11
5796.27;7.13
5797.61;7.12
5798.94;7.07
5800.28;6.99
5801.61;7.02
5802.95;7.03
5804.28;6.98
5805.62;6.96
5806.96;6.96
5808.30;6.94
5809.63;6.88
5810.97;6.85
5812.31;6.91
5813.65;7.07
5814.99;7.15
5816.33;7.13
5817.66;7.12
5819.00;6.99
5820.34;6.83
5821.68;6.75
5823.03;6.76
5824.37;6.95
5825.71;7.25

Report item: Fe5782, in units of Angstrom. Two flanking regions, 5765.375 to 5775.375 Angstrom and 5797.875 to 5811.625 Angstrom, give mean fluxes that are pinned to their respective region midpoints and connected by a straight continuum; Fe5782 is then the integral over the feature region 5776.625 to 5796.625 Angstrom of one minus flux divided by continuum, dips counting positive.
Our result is 0.2 Angstrom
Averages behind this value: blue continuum 6.9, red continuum 6.97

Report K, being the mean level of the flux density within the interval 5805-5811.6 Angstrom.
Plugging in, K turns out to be 6.92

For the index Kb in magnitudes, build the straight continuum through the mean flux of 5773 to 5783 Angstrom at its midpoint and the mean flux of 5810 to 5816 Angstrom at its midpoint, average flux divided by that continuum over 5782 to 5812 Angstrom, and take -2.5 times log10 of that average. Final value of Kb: 0.01 mag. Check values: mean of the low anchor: 7.04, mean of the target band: 6.92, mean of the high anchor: 6.99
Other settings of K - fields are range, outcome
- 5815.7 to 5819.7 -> 7.09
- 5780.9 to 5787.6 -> 6.72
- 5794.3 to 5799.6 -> 7.11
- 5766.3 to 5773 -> 6.78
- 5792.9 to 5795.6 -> 7.06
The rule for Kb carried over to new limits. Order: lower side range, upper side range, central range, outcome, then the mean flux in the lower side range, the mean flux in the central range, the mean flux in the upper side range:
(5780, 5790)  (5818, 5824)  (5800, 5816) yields -0.03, 6.73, 6.98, 6.84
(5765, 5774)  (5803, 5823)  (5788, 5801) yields -0.01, 6.84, 7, 6.96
